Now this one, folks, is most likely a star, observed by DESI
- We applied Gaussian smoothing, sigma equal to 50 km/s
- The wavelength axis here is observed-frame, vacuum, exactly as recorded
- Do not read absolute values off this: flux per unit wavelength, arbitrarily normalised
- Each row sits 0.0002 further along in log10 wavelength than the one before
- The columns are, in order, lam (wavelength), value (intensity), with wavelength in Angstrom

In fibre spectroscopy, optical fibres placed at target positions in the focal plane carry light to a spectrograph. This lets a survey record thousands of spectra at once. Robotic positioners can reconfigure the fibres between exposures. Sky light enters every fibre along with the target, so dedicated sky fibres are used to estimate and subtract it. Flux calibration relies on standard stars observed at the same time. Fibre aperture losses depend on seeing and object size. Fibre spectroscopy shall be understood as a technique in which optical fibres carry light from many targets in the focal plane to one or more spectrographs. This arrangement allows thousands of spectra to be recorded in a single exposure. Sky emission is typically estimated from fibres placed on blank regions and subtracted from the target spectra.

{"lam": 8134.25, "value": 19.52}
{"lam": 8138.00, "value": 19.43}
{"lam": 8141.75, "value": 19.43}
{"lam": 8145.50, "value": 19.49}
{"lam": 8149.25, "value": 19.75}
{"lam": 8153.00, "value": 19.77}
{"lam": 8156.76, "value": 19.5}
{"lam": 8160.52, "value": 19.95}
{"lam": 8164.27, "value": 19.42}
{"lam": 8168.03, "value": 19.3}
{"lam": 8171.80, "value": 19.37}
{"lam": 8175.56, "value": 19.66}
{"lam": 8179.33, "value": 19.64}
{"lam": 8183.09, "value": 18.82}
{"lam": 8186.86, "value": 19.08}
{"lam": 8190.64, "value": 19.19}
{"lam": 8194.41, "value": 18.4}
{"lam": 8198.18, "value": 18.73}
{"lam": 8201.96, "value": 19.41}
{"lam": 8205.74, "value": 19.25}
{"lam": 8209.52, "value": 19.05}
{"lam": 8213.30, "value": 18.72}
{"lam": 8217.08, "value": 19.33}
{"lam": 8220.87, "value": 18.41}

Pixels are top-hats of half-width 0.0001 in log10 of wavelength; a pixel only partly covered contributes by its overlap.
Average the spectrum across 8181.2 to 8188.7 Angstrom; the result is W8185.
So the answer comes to 19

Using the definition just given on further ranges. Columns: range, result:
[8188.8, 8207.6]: 19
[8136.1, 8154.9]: 19.6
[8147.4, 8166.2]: 19.7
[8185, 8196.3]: 18.9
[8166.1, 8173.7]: 19.3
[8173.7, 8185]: 19.4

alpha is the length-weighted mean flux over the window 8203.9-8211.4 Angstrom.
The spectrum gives 19.1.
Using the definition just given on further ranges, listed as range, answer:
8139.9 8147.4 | 19.5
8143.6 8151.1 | 19.6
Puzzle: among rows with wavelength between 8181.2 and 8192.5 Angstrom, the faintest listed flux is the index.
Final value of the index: 18.82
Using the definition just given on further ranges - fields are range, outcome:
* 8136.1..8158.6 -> 19.43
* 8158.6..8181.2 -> 19.3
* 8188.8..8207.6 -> 18.4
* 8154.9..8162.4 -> 19.5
